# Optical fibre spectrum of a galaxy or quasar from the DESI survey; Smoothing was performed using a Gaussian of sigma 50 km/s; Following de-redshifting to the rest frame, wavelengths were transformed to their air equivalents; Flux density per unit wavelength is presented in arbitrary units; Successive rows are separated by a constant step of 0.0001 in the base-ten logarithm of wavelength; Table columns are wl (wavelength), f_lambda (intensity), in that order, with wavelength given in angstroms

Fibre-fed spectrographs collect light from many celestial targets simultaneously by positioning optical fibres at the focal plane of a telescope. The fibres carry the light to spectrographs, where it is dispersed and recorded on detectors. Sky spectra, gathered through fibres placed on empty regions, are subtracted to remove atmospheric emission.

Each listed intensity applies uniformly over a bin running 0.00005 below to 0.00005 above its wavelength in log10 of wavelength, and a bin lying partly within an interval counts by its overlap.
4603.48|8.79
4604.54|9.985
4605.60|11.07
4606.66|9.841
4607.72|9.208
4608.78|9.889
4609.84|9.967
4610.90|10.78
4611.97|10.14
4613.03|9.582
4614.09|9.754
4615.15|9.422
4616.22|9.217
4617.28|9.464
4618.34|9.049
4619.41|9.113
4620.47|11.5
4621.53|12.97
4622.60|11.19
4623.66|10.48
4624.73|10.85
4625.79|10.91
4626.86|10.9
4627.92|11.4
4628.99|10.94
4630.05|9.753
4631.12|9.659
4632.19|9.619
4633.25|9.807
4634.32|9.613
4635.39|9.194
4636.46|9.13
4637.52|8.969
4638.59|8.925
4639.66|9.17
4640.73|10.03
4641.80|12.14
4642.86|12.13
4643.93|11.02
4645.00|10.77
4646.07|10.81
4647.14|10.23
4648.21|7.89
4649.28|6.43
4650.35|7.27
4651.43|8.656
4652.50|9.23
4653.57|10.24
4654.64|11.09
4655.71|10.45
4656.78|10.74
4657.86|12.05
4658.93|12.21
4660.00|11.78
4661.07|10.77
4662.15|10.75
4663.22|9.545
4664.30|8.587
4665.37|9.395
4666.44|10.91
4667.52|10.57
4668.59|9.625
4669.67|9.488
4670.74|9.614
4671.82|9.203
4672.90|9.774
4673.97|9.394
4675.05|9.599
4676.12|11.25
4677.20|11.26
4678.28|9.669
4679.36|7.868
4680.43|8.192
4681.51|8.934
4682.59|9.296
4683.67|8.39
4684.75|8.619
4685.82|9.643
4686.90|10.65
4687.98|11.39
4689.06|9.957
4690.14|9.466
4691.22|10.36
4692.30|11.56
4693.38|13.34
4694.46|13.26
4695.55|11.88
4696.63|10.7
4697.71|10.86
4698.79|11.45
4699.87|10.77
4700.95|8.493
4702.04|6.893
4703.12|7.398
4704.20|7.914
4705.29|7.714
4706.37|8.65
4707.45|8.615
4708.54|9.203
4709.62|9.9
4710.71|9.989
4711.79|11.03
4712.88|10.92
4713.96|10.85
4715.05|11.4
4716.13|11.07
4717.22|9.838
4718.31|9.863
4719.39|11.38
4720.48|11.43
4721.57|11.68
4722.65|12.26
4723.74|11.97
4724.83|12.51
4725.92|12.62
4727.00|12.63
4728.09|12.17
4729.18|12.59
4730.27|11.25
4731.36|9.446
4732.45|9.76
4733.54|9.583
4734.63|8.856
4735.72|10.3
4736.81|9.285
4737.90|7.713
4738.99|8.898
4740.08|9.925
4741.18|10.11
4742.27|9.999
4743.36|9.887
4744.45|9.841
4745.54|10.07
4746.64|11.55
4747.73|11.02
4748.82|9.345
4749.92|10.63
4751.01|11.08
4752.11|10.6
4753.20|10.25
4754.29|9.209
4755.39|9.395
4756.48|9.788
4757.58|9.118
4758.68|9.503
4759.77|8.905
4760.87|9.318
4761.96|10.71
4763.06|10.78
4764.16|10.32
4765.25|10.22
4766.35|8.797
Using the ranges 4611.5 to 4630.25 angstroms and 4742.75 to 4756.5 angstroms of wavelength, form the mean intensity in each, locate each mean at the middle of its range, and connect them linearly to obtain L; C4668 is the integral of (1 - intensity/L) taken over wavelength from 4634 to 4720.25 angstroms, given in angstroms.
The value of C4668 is 2.86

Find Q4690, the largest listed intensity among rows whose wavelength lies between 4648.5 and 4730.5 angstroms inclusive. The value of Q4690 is 13.34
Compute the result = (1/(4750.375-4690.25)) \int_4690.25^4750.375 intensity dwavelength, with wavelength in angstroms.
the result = 10.4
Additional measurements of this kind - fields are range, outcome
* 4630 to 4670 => 9.97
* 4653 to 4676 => 10.3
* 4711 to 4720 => 10.8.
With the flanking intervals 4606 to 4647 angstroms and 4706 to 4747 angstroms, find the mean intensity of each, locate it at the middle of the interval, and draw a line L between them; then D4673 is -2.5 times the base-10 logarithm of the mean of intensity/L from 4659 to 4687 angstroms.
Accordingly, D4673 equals 0.064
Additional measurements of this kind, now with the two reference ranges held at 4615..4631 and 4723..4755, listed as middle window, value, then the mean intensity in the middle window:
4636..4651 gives 0.091 mag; 9.63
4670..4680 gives 0.081 mag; 9.72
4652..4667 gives -0.009 mag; 10.6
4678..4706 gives 0.072 mag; 9.79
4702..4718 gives 0.103 mag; 9.51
